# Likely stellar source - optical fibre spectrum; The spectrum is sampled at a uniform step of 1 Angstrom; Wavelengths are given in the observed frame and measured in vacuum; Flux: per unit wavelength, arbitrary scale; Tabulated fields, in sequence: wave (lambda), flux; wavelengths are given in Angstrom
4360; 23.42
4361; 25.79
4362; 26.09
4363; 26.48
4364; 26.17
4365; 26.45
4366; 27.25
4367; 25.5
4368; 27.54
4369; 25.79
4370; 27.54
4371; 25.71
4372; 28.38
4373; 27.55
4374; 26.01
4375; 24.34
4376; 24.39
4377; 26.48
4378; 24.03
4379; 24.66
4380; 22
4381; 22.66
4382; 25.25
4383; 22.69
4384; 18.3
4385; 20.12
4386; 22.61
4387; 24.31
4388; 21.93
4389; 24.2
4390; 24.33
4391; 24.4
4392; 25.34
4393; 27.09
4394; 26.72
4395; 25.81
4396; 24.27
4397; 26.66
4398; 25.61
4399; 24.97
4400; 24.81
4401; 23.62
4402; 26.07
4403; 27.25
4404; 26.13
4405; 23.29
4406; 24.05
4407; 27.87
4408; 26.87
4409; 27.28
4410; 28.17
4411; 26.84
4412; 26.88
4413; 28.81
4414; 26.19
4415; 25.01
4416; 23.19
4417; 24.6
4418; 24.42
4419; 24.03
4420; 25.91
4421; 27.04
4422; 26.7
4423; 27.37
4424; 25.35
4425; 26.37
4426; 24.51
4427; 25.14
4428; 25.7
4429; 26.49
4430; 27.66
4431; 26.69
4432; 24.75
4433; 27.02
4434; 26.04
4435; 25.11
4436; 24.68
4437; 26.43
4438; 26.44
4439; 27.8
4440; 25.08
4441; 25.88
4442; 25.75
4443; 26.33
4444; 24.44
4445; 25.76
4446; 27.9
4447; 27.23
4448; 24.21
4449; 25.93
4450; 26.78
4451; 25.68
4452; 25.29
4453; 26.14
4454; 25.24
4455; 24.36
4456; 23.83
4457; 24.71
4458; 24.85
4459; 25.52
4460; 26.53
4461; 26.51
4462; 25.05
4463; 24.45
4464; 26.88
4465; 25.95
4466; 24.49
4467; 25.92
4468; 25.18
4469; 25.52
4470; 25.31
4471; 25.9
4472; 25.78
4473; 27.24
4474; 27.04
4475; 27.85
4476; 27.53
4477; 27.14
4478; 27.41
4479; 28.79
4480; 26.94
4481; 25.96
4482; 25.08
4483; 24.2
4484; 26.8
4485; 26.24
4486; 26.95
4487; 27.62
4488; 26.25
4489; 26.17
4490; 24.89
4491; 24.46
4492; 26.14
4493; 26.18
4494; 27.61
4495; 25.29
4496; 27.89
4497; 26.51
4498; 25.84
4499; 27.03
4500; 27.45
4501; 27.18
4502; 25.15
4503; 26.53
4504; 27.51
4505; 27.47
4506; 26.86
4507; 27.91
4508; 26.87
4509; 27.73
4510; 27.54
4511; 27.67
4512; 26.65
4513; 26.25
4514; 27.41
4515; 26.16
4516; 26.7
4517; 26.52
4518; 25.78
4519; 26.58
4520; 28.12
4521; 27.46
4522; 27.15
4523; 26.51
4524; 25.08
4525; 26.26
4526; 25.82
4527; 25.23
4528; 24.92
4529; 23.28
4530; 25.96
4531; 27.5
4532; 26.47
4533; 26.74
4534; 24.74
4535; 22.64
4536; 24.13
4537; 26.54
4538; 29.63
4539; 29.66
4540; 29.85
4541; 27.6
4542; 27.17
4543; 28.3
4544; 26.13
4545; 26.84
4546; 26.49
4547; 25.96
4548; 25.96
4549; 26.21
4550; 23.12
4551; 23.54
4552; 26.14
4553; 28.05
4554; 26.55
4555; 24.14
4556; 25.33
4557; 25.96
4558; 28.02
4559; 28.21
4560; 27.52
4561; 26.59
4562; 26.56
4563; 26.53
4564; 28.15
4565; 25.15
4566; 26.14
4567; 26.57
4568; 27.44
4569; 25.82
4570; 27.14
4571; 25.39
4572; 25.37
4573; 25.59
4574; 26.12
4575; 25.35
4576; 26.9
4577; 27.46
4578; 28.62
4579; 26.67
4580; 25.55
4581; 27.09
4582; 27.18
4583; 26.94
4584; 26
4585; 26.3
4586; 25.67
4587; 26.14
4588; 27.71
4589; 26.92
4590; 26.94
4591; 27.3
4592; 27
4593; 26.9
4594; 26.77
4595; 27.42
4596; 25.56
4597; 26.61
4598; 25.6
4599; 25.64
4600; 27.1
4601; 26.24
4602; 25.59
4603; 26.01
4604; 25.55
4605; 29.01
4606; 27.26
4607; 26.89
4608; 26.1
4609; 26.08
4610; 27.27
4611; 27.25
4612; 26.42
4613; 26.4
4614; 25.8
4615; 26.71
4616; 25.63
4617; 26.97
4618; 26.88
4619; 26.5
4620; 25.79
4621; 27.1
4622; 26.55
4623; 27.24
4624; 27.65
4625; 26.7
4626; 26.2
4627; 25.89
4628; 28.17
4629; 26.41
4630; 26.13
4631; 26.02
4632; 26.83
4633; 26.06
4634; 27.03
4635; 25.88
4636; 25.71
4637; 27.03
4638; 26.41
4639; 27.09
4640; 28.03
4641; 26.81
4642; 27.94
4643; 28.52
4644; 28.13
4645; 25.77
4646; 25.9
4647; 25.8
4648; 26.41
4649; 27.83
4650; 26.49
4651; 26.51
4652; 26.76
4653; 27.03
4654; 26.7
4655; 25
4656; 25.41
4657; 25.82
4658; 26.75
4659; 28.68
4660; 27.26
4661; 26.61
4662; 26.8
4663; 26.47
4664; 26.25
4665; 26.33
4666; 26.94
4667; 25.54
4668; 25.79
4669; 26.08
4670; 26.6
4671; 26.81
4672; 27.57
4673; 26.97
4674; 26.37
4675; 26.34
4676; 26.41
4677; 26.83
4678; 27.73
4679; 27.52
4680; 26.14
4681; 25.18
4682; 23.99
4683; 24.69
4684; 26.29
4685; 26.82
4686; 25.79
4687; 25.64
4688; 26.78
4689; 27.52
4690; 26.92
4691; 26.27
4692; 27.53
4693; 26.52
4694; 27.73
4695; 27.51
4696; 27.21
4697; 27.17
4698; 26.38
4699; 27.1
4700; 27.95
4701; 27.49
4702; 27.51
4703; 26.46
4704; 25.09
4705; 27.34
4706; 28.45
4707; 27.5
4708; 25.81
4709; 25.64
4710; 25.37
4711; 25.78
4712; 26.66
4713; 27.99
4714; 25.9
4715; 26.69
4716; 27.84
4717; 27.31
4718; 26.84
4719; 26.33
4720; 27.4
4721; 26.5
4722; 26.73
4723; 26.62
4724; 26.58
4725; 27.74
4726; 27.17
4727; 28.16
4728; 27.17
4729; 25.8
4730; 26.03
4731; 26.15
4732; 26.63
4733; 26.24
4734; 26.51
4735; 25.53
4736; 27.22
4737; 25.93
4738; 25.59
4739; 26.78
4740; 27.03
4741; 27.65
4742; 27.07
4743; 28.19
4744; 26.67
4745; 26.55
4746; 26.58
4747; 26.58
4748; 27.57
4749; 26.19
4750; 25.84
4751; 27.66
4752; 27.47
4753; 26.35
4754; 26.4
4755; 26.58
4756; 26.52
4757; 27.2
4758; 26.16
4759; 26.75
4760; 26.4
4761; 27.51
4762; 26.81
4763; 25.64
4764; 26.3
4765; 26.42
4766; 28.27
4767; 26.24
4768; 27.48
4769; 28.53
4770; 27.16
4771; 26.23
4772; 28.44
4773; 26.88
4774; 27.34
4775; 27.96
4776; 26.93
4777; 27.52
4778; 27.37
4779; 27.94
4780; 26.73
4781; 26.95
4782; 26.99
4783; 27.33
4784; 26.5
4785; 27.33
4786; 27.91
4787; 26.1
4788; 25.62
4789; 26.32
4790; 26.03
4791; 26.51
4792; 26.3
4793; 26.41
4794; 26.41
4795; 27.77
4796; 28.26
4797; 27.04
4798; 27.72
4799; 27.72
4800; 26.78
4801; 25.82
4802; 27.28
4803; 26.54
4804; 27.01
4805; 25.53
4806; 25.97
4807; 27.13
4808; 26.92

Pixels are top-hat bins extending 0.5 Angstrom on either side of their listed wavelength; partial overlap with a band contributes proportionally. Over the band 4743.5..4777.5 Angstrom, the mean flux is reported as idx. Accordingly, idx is 26.9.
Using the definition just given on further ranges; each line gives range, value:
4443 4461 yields 25.6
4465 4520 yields 26.5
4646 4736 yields 26.6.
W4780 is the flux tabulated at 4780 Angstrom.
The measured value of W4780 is 26.73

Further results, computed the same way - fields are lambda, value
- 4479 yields 28.79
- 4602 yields 25.59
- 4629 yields 26.41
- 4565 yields 25.15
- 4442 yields 25.75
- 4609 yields 26.08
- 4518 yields 25.78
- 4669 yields 26.08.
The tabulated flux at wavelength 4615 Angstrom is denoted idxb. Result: 26.71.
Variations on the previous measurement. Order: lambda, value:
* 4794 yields 26.41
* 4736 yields 27.22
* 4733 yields 26.24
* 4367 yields 25.5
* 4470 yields 25.31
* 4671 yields 26.81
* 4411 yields 26.84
